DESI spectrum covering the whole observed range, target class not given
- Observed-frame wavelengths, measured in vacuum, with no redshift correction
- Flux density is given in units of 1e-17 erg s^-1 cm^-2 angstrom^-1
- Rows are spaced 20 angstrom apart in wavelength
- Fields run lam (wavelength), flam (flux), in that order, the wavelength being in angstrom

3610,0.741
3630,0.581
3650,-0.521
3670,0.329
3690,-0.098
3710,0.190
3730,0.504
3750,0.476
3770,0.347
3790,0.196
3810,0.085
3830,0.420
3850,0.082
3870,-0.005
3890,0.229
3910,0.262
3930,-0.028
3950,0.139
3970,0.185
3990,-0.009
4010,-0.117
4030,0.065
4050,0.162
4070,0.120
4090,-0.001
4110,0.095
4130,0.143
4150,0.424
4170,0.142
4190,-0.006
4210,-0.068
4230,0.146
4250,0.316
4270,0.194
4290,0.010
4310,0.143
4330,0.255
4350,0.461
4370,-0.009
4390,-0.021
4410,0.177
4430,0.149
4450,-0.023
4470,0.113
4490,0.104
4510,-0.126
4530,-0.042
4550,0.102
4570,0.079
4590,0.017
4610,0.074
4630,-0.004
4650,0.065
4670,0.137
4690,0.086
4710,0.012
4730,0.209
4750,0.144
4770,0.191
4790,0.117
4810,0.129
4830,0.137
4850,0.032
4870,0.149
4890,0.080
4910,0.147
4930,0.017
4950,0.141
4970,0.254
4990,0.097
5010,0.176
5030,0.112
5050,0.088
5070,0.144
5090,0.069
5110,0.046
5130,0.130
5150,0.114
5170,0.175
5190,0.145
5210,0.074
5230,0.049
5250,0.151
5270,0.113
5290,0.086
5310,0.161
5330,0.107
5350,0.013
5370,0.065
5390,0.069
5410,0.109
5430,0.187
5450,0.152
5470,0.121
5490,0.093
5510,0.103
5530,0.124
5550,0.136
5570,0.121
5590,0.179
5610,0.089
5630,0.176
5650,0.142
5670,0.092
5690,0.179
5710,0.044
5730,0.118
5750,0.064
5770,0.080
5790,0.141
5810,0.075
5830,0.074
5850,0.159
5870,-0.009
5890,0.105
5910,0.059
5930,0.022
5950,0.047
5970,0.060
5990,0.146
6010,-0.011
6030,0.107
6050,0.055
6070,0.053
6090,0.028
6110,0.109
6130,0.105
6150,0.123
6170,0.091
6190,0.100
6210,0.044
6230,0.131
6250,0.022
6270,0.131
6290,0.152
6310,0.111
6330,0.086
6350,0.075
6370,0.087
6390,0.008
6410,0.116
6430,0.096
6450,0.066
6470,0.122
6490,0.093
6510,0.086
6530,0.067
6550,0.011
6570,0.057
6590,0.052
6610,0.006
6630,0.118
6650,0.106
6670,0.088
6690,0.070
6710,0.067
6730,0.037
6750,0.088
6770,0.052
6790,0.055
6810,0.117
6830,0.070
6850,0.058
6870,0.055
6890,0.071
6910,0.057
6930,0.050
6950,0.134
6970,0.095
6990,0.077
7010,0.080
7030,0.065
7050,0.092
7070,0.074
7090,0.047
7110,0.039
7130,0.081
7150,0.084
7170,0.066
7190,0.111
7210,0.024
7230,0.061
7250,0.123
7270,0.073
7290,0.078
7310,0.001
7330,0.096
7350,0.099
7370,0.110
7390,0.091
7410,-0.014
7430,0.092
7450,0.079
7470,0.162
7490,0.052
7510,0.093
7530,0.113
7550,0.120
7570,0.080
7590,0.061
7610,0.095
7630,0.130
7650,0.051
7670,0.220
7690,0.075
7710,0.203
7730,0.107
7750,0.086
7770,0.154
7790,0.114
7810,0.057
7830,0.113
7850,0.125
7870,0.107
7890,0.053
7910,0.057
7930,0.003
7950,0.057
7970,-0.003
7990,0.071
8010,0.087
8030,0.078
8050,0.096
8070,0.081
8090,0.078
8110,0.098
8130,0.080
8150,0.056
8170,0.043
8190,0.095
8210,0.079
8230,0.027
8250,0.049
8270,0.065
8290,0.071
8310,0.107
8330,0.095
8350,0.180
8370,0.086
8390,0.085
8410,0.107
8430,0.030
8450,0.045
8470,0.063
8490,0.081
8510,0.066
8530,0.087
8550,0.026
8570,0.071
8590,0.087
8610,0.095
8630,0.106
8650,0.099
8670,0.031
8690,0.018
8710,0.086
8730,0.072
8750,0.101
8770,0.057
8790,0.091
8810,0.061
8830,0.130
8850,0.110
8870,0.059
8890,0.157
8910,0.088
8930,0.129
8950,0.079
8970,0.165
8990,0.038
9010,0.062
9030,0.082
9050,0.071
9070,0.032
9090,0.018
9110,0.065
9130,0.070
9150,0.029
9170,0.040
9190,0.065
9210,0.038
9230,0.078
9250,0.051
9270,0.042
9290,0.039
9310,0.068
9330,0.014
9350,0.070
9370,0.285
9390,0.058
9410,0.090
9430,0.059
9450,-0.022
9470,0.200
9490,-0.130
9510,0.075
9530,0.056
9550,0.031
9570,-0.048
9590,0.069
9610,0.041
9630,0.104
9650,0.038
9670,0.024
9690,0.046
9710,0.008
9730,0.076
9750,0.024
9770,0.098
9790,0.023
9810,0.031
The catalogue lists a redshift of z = 0.17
